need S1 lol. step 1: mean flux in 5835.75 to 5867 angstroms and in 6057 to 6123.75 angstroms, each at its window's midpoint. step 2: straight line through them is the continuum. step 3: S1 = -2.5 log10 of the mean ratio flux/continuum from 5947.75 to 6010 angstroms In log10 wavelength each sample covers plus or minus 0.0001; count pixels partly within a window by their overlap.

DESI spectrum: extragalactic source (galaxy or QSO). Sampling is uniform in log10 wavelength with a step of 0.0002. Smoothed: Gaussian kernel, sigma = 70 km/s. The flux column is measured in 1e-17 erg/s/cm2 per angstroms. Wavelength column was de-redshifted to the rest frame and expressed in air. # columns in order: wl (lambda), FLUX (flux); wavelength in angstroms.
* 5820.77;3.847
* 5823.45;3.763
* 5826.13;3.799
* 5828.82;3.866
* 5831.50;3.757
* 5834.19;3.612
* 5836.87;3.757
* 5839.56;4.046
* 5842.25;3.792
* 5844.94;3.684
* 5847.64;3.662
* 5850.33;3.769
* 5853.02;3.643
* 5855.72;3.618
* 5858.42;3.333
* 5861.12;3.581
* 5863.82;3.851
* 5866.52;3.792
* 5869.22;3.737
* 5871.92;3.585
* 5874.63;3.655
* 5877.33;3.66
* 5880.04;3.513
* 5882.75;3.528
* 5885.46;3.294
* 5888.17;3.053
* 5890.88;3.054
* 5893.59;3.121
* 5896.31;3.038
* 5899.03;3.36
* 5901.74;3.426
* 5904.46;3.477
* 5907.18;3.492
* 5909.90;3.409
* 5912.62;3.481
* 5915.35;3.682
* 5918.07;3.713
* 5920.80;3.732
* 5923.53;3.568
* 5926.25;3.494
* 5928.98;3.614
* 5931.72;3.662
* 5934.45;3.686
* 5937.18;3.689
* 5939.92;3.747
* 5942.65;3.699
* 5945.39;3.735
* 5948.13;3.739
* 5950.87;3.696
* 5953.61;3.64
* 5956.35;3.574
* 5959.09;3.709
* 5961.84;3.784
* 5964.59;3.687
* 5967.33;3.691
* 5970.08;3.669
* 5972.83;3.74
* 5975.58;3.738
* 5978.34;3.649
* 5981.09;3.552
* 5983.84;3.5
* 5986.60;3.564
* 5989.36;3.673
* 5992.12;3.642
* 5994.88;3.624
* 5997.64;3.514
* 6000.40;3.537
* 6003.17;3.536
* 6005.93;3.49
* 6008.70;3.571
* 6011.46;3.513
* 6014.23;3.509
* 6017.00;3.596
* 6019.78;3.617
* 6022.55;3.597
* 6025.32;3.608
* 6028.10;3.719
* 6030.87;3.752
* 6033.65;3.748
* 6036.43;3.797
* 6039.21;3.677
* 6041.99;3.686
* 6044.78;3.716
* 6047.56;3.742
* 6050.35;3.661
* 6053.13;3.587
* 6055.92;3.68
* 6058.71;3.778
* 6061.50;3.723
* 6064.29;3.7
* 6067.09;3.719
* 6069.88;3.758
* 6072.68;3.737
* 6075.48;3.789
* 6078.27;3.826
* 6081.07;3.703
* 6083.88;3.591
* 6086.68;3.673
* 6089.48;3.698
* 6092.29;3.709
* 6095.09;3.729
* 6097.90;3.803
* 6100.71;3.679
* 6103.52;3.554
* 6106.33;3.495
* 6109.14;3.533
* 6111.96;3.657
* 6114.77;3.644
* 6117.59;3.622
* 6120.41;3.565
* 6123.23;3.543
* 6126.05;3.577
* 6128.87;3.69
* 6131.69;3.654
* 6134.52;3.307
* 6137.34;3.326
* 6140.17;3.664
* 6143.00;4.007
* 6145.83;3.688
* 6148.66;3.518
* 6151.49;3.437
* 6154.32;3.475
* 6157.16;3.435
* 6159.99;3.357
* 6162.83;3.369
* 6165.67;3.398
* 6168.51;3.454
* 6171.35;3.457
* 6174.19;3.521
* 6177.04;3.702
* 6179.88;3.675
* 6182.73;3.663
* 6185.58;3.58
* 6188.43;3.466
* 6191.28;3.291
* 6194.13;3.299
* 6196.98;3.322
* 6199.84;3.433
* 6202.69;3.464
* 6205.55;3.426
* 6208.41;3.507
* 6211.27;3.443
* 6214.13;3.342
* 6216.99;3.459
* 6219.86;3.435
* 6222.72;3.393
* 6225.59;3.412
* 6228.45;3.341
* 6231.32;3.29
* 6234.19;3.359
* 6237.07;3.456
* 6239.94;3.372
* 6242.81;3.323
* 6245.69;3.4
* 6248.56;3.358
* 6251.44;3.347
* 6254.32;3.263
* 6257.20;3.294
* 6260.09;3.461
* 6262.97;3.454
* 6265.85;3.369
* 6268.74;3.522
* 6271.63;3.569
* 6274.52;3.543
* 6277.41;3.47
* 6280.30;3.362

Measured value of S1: 0.02 mag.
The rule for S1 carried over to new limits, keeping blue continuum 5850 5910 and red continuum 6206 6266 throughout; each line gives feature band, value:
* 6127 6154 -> -0.05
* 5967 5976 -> -0.08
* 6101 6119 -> -0.05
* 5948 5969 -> -0.07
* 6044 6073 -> -0.08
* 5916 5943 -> -0.06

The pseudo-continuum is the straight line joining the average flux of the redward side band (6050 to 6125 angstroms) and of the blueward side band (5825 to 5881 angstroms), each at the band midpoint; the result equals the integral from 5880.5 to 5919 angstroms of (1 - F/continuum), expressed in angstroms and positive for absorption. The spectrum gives 3.4 angstroms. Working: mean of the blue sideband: 3.7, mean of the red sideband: 3.67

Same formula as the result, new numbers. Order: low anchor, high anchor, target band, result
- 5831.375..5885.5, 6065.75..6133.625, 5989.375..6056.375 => 0.6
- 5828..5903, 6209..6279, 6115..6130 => -0.6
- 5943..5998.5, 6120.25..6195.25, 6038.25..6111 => -2.2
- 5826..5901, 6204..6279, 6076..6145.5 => -3.5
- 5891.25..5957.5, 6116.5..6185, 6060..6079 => -1.1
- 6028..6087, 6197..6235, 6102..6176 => 0.4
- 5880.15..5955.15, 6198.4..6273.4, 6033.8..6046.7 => -0.9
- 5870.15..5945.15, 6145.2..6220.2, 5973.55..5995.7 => -0.8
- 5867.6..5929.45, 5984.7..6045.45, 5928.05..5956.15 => -1.3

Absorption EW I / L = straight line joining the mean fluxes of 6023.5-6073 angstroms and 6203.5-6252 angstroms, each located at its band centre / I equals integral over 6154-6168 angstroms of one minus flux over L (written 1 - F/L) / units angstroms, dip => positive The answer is 0.42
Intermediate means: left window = 3.71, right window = 3.39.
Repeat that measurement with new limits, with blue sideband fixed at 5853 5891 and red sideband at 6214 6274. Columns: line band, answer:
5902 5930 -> -0.3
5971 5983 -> -0.6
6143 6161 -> -0.5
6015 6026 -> -0.4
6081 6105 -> -1.6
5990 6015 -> -0.5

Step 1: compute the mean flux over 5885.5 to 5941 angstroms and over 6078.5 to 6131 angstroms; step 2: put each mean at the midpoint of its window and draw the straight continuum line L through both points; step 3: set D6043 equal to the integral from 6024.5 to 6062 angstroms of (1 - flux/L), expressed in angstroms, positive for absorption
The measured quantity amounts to -1.3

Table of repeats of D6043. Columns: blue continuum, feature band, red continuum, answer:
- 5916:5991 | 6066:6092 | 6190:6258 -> -1.4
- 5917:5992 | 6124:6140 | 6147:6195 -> -0.1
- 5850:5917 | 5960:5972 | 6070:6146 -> -0.6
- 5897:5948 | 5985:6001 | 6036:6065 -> 0.3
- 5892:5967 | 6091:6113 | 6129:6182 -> -0.6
